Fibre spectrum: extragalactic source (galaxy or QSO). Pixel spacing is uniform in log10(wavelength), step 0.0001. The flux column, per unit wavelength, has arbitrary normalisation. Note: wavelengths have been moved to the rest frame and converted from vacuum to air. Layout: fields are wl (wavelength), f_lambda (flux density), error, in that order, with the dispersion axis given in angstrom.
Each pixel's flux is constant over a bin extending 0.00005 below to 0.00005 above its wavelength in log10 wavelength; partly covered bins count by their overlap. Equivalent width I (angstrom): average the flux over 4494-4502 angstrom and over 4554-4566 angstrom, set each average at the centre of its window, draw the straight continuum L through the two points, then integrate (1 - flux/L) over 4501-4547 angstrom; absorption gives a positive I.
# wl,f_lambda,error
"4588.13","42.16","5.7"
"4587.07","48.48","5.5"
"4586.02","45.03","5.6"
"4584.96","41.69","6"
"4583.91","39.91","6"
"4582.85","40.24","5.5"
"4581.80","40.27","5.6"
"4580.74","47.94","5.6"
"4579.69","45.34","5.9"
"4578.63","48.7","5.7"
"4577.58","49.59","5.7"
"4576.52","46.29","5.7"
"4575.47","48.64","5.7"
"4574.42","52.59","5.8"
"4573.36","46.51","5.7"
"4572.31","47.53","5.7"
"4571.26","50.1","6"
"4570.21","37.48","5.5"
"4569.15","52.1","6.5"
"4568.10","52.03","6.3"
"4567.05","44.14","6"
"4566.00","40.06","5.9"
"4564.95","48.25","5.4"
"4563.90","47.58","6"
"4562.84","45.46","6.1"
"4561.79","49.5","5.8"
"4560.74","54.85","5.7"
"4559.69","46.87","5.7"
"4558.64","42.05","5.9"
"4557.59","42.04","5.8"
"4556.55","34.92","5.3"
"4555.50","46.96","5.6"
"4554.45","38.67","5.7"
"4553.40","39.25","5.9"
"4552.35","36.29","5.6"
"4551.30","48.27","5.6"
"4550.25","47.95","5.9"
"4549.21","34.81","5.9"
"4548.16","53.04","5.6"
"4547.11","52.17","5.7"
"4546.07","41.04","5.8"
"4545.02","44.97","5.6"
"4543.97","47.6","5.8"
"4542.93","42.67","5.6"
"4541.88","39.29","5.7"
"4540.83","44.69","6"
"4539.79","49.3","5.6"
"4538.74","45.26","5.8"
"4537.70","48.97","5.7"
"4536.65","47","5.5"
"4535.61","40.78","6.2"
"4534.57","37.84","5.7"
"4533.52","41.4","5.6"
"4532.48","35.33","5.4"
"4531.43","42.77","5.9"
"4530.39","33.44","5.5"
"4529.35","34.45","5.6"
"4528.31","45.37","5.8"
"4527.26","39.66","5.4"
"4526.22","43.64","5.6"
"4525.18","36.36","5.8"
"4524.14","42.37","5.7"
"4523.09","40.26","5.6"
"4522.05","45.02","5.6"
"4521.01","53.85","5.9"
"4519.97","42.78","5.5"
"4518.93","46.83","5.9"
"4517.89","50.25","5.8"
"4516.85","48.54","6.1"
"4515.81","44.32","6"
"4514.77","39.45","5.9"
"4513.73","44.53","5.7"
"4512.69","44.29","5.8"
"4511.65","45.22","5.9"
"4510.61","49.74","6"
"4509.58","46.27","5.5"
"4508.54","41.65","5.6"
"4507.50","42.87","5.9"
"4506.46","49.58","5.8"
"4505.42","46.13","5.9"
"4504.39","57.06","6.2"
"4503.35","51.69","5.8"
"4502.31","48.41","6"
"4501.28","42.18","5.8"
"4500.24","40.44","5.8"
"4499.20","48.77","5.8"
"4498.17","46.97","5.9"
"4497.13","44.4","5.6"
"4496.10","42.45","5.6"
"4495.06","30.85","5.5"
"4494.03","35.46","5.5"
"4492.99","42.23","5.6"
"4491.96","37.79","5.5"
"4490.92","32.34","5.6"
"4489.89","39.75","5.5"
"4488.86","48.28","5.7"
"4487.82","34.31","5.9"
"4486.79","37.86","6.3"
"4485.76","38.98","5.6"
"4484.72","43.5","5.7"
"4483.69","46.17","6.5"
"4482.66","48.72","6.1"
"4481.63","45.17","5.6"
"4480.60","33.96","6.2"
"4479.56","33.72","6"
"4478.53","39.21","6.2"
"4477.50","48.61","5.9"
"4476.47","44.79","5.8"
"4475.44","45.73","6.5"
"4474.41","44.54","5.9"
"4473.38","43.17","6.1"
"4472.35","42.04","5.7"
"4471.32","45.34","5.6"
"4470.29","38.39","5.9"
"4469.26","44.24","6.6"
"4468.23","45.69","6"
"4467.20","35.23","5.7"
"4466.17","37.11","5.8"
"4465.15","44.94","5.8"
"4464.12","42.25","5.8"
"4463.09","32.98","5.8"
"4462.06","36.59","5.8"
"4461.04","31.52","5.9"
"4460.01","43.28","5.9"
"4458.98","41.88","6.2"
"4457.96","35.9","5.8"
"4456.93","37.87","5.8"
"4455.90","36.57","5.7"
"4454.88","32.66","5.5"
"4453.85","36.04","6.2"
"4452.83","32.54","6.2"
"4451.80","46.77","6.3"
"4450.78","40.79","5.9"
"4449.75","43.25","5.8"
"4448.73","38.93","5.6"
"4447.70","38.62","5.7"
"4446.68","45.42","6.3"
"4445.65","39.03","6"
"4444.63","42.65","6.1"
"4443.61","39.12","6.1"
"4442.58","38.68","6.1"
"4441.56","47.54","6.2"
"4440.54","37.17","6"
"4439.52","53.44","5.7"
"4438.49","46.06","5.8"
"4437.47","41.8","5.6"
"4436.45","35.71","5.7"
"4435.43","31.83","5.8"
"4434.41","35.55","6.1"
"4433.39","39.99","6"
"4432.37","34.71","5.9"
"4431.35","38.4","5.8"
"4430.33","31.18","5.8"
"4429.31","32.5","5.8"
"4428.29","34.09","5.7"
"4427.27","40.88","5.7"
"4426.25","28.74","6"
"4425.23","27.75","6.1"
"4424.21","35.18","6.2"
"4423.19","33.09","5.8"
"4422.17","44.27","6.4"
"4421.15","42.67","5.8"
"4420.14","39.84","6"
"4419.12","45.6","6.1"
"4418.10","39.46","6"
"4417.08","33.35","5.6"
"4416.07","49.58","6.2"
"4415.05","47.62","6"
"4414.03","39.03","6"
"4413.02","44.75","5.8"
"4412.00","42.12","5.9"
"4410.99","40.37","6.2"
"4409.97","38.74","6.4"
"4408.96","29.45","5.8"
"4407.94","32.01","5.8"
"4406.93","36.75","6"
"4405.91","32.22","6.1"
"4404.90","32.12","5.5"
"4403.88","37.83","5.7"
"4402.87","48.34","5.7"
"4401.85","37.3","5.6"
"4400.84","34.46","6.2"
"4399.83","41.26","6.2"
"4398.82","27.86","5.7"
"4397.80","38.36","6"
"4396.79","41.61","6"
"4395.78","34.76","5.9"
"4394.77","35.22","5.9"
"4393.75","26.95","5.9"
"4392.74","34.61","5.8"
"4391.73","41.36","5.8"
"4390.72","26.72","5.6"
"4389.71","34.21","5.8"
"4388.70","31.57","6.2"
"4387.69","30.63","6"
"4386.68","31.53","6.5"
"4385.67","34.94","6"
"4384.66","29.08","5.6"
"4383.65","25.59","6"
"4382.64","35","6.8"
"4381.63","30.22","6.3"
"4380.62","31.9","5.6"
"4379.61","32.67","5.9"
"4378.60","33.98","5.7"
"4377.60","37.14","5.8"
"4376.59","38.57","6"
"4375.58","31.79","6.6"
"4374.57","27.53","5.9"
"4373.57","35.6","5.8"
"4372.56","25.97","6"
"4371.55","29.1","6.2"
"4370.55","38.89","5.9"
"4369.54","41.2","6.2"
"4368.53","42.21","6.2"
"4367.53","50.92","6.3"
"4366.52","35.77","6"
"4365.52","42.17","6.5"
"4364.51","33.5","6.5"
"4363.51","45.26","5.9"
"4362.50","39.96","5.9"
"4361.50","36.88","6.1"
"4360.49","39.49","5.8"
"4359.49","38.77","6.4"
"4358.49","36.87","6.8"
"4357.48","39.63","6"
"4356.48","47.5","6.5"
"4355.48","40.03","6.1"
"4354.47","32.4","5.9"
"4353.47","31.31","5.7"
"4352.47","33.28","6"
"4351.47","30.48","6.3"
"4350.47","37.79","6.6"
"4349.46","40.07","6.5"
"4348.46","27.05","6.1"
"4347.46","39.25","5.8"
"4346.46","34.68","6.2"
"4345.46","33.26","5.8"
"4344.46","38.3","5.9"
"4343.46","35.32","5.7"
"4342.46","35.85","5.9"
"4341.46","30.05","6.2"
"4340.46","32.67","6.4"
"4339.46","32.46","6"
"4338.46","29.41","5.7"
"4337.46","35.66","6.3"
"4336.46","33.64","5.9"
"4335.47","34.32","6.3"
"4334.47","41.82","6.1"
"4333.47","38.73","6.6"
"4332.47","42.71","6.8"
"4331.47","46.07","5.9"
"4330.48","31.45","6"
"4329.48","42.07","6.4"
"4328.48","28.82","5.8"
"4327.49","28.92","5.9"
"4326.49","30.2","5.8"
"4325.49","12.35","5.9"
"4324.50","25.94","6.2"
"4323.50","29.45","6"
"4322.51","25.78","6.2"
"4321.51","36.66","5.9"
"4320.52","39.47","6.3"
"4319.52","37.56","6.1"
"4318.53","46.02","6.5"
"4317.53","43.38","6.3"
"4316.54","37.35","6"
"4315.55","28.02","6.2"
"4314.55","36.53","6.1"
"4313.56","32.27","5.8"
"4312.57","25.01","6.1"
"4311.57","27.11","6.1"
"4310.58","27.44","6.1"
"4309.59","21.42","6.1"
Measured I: -1.1 angstrom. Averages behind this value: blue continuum 42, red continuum 45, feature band 44.3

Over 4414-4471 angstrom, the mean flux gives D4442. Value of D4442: 39.1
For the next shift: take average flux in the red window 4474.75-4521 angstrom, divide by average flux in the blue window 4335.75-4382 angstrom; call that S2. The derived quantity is 1.2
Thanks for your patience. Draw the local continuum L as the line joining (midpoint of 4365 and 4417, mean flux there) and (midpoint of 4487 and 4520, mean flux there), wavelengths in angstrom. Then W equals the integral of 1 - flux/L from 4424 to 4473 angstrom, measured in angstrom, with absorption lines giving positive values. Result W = 1.5 angstrom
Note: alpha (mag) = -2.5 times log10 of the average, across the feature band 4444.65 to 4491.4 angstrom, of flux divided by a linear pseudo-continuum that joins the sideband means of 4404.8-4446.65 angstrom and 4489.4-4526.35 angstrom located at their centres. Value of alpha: 0.03 mag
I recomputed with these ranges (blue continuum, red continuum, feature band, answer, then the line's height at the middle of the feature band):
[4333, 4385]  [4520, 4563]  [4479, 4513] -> -1.25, 41.4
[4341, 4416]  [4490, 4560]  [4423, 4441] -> 0.98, 38.7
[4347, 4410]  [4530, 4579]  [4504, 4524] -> -1.60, 42.7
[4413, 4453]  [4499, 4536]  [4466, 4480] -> -0.20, 41.6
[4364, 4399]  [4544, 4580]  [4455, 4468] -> 0.46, 39.4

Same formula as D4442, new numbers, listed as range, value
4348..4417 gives 36.2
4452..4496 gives 39.8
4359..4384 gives 36.1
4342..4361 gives 36.4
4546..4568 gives 44.7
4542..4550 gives 45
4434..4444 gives 40.8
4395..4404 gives 37.9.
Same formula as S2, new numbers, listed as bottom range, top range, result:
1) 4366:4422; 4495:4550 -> 1.22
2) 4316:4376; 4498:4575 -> 1.25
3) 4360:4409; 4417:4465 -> 1.09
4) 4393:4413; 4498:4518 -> 1.27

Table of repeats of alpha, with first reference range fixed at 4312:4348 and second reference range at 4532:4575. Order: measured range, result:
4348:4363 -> -0.04 mag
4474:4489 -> -0.02 mag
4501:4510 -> -0.12 mag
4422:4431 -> 0.15 mag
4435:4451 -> -0.05 mag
